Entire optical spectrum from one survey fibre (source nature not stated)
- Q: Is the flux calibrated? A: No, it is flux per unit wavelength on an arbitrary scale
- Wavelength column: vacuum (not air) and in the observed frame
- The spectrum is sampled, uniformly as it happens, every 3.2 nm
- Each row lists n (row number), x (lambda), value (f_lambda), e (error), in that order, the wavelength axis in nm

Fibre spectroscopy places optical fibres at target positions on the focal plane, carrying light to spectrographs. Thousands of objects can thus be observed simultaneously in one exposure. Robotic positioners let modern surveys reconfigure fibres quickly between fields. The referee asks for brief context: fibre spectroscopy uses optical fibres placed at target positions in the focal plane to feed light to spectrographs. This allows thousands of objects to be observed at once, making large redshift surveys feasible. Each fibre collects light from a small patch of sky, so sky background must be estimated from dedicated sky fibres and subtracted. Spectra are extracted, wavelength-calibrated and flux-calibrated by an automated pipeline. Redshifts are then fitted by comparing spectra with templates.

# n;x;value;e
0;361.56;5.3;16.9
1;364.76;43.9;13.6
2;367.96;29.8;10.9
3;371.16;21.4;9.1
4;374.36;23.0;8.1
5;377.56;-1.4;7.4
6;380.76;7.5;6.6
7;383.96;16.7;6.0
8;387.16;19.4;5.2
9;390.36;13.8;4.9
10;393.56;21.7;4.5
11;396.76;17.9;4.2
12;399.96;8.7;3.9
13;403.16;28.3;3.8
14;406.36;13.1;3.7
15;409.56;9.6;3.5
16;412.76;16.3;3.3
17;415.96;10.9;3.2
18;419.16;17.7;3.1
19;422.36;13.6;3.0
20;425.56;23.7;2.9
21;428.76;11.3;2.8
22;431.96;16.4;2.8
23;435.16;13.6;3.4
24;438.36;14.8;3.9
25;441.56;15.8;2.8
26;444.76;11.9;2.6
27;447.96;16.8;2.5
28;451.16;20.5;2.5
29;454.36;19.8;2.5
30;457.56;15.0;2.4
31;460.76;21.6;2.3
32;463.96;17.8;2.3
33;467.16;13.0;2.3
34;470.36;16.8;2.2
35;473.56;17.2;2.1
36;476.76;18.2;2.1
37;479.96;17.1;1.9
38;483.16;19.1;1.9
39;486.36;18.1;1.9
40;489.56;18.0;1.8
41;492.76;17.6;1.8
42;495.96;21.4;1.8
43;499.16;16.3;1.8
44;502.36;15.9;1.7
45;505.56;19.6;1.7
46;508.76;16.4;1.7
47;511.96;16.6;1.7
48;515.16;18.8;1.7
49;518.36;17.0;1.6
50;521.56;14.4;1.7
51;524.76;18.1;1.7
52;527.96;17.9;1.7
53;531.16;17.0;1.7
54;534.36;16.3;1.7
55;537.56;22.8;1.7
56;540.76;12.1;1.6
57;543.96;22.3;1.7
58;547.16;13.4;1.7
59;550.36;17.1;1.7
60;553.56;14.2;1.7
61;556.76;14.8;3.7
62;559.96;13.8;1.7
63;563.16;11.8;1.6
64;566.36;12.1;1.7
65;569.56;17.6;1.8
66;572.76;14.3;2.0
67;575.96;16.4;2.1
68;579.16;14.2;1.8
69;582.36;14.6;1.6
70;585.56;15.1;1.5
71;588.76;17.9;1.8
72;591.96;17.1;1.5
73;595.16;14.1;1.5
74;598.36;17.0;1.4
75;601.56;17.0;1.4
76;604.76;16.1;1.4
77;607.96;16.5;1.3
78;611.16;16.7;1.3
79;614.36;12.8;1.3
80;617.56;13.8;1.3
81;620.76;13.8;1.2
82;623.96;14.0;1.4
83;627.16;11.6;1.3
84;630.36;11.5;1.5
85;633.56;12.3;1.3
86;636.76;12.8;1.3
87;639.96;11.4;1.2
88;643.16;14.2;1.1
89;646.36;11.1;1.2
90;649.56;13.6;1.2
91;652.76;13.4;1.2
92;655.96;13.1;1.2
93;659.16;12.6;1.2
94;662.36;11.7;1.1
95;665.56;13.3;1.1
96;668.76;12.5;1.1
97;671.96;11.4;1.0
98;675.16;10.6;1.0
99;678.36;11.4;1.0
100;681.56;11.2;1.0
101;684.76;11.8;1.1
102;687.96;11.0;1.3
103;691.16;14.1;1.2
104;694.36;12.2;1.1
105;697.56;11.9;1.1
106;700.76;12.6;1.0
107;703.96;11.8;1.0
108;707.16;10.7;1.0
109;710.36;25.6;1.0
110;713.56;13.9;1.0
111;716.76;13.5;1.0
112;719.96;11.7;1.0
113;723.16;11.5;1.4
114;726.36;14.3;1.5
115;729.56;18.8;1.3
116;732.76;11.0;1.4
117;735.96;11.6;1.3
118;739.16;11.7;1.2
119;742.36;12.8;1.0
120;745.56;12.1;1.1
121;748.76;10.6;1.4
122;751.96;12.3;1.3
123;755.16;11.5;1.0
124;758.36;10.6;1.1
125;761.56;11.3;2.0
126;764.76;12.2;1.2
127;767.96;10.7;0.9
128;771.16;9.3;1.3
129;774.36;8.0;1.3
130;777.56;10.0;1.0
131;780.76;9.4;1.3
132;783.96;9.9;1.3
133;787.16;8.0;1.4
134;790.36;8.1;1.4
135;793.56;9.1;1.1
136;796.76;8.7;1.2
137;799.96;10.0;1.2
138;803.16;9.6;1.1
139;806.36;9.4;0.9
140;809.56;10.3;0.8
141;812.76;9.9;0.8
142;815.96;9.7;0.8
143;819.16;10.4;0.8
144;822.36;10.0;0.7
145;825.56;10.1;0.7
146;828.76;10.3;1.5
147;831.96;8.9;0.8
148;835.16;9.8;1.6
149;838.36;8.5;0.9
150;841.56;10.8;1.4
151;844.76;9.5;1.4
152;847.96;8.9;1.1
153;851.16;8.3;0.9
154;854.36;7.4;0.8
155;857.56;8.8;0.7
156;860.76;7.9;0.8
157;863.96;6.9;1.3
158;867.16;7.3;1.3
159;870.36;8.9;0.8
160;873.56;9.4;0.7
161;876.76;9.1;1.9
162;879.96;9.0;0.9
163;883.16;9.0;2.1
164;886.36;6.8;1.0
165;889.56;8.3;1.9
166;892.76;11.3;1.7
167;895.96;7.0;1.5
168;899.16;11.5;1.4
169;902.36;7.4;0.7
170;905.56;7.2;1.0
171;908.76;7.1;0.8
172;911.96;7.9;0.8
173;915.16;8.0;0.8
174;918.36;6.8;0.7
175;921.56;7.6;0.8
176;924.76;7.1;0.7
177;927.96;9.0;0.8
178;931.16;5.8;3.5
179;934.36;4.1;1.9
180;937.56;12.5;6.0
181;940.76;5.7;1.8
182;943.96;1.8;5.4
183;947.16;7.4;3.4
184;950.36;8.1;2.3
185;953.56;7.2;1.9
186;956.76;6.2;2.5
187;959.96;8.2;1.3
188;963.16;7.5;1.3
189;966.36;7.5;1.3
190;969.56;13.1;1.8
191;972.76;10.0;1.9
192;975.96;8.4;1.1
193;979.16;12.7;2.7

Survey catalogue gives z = 0.08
